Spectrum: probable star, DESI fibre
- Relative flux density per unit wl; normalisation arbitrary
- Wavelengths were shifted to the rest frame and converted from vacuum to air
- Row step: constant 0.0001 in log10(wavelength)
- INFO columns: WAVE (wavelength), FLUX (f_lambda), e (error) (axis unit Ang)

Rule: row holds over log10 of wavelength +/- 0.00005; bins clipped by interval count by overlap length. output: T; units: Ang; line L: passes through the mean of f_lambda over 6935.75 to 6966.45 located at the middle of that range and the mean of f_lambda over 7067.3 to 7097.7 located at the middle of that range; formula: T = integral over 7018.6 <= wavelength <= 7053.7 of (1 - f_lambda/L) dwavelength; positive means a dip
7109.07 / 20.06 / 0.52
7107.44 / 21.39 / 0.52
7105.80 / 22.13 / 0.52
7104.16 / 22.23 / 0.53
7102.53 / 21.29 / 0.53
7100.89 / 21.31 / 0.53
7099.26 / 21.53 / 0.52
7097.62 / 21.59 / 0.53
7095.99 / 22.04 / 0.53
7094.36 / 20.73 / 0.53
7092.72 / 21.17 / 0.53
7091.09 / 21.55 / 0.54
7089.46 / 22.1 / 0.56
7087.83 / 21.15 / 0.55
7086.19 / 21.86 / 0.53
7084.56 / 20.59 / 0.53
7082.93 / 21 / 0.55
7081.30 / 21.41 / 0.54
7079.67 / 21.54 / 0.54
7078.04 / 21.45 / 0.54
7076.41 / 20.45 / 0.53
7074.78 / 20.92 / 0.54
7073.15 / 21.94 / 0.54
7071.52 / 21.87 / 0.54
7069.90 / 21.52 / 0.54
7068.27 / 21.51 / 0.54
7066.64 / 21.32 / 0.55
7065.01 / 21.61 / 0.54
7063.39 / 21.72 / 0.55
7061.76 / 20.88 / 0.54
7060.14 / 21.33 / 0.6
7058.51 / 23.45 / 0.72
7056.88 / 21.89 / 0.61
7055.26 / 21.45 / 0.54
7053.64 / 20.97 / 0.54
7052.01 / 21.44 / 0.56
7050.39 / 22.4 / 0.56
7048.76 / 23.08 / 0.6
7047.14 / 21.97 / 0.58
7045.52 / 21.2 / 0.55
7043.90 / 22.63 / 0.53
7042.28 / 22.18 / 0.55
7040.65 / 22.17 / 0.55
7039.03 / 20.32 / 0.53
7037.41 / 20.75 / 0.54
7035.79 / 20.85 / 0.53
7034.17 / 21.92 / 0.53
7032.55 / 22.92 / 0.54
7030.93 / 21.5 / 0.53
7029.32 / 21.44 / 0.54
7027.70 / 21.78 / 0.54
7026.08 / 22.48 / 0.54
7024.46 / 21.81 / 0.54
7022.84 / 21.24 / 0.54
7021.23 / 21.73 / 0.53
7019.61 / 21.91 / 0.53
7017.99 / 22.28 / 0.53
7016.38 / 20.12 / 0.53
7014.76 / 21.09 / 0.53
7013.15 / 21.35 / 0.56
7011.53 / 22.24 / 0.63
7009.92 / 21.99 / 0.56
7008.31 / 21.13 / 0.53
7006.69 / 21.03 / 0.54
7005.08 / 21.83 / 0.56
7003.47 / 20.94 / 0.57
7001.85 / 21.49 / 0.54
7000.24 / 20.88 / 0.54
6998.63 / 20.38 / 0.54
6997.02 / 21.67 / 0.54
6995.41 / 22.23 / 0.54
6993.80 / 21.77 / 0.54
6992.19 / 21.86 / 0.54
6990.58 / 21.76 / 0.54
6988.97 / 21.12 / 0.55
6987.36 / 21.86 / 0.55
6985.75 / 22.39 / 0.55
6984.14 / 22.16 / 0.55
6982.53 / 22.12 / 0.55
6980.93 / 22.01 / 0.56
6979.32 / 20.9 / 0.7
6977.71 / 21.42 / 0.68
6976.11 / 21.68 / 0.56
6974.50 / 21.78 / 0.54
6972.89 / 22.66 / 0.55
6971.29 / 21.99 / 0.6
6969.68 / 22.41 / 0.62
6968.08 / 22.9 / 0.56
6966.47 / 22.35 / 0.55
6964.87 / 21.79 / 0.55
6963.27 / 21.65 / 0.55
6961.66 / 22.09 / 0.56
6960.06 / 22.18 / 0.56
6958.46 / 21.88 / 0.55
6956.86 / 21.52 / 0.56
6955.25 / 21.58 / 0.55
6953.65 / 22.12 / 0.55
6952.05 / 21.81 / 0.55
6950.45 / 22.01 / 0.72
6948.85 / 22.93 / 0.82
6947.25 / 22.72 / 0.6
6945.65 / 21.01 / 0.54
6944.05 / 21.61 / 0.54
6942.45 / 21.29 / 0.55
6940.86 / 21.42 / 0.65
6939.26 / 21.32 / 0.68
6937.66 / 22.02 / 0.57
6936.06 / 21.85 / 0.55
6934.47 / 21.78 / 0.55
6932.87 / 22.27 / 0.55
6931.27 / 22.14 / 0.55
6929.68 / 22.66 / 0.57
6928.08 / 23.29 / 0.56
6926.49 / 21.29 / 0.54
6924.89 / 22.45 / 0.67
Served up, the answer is -0.4 Ang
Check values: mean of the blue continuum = 21.8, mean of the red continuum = 21.4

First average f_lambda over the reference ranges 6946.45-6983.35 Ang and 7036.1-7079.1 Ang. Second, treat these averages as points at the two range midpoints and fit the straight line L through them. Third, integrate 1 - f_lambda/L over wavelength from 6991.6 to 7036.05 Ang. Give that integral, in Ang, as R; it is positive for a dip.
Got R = 0.5 Ang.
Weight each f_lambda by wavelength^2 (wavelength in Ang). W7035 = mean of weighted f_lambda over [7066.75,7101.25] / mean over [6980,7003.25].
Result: 1.0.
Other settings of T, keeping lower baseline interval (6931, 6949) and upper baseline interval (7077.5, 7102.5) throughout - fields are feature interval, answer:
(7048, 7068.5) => -0.28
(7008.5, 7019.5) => 0.05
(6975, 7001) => 0.05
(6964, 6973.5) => -0.26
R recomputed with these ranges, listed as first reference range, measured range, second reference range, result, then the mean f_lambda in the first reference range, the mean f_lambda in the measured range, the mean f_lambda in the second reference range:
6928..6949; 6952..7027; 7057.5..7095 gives 0.1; 21.9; 21.7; 21.4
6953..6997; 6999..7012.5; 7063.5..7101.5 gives 0.2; 21.9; 21.4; 21.4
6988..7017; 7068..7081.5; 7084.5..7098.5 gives 0.0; 21.4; 21.4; 21.5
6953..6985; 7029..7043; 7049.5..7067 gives 0.1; 22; 21.6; 21.7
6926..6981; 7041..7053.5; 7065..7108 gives -0.3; 22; 22.1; 21.4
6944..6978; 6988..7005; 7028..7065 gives 0.4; 22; 21.4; 21.7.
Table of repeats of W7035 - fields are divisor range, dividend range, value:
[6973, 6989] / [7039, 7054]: 1.02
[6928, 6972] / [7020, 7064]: 1.02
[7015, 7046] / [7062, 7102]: 1.00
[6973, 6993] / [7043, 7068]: 1.02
